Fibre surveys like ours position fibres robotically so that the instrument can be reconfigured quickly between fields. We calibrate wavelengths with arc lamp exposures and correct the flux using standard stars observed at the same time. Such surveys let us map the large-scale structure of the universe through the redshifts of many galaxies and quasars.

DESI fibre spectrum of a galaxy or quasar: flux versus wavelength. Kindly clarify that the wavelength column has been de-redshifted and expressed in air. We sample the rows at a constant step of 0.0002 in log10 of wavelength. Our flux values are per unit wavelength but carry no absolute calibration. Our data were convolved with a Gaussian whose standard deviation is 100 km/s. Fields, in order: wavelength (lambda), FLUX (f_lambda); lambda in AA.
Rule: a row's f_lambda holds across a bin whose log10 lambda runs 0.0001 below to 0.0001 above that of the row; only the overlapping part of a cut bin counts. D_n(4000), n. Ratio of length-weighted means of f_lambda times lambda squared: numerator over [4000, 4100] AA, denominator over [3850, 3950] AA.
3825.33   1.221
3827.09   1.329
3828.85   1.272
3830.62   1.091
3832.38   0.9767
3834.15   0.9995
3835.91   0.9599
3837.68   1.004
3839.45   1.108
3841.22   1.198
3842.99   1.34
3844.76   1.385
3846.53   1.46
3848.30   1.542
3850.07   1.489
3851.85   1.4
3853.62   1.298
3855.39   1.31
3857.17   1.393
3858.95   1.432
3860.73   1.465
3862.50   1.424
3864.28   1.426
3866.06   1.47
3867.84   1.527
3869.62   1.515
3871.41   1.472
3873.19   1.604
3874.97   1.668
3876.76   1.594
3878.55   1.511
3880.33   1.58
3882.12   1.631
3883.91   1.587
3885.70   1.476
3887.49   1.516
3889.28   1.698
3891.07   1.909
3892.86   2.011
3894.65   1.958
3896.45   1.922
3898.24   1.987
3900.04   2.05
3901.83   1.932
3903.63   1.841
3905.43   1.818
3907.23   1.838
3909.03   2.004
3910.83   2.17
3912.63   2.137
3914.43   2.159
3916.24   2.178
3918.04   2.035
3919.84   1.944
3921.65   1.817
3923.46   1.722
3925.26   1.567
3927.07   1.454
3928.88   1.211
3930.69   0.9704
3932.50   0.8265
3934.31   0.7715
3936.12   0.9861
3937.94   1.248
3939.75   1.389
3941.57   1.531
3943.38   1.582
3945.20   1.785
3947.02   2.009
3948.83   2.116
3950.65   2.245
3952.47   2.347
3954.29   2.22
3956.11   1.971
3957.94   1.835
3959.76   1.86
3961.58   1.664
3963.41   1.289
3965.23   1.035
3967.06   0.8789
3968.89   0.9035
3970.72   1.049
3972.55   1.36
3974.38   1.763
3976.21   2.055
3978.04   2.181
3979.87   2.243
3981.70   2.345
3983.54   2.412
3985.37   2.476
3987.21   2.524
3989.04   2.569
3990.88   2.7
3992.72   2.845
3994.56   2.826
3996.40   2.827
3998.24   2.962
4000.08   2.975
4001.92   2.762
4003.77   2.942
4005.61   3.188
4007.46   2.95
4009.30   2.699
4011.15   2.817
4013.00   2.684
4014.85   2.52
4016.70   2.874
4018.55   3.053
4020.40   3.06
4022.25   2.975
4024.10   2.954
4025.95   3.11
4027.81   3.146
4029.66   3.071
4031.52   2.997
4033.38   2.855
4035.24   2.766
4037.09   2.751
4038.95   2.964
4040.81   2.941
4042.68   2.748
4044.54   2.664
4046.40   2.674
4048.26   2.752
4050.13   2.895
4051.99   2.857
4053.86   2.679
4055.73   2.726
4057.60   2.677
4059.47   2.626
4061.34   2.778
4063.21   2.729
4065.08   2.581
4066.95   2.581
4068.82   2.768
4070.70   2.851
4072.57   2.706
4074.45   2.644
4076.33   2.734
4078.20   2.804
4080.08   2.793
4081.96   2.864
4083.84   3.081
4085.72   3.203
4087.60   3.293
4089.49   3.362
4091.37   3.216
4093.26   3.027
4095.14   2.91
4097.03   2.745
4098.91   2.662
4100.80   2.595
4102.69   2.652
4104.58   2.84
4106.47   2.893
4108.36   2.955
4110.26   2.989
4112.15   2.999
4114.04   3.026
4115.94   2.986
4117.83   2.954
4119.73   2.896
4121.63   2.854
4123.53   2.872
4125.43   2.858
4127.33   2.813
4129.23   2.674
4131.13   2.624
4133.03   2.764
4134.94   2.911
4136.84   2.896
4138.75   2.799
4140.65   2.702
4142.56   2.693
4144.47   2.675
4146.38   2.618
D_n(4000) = 1.9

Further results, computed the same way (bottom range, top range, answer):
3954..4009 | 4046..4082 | 1.30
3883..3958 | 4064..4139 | 1.79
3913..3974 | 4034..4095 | 1.91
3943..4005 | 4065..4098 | 1.45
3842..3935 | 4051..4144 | 1.94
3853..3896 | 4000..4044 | 2.00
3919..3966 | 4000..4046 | 1.89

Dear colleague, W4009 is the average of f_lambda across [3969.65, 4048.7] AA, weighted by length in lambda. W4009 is 2.67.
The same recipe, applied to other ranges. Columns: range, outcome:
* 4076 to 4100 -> 2.98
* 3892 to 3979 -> 1.7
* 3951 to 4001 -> 2.08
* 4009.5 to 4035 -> 2.92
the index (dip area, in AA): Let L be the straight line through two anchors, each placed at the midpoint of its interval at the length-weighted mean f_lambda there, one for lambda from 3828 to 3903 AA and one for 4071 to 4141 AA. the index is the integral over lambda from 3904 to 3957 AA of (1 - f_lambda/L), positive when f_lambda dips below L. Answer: 3.9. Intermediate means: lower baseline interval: 1.49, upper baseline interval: 2.88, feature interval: 1.73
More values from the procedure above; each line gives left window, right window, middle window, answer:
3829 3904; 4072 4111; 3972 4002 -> -2.7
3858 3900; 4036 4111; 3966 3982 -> 4.4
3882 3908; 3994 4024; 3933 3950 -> 5.8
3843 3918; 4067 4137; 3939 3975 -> 7.7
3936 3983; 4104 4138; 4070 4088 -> -2.2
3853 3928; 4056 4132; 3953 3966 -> 2.3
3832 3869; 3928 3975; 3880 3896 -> -3.8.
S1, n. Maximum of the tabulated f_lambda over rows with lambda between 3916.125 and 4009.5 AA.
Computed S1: 3.188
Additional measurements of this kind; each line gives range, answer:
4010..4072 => 3.146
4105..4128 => 3.026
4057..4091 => 3.362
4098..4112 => 2.989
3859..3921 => 2.178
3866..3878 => 1.668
